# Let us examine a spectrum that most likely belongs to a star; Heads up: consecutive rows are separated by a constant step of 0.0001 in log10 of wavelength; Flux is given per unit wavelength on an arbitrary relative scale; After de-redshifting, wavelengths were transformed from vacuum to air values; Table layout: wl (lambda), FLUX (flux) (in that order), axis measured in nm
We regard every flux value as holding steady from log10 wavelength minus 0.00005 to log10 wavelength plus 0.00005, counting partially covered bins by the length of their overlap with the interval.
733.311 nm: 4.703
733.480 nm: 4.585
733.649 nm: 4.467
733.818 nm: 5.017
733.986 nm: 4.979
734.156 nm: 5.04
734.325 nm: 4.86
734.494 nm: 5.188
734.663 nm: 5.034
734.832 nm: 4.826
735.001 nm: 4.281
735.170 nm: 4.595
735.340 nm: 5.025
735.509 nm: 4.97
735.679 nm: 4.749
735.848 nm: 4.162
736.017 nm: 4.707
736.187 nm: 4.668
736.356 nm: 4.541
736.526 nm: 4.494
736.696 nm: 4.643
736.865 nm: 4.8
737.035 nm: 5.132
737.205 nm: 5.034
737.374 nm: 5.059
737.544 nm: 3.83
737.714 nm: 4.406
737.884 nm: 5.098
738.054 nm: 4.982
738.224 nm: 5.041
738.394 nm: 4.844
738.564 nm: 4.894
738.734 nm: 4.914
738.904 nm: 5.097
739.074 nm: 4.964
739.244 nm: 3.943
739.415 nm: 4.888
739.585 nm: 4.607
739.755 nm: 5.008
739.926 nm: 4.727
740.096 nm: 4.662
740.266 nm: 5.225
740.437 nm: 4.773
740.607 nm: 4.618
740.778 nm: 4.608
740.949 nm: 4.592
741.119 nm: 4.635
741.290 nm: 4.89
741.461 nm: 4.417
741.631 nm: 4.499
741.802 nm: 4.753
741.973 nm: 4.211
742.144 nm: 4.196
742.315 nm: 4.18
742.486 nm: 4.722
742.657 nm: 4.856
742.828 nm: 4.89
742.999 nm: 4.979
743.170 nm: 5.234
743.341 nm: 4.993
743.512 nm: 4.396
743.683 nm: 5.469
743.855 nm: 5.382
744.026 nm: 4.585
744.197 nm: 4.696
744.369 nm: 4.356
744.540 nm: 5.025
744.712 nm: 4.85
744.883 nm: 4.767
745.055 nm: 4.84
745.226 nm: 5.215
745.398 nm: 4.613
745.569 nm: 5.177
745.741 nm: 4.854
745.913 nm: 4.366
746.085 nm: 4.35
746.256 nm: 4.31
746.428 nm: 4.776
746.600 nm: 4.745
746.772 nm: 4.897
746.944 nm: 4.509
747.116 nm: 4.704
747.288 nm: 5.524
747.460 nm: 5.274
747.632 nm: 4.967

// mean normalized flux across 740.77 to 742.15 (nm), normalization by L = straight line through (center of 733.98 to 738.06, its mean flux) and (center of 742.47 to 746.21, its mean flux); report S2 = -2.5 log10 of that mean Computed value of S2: 0.06 mag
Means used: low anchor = 4.75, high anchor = 4.84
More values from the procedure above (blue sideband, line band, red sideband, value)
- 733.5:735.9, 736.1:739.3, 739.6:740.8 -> 0.01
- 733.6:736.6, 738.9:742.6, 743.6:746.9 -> 0.03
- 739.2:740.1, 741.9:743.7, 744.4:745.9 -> 0.02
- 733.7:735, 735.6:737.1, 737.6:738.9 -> 0.06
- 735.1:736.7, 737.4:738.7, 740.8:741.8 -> -0.03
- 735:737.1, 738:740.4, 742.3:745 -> -0.02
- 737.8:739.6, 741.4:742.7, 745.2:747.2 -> 0.07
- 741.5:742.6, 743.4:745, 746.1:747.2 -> -0.07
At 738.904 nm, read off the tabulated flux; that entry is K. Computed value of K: 5.097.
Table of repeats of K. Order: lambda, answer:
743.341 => 4.993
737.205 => 5.034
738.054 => 4.982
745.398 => 4.613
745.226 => 5.215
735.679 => 4.749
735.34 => 5.025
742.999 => 4.979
